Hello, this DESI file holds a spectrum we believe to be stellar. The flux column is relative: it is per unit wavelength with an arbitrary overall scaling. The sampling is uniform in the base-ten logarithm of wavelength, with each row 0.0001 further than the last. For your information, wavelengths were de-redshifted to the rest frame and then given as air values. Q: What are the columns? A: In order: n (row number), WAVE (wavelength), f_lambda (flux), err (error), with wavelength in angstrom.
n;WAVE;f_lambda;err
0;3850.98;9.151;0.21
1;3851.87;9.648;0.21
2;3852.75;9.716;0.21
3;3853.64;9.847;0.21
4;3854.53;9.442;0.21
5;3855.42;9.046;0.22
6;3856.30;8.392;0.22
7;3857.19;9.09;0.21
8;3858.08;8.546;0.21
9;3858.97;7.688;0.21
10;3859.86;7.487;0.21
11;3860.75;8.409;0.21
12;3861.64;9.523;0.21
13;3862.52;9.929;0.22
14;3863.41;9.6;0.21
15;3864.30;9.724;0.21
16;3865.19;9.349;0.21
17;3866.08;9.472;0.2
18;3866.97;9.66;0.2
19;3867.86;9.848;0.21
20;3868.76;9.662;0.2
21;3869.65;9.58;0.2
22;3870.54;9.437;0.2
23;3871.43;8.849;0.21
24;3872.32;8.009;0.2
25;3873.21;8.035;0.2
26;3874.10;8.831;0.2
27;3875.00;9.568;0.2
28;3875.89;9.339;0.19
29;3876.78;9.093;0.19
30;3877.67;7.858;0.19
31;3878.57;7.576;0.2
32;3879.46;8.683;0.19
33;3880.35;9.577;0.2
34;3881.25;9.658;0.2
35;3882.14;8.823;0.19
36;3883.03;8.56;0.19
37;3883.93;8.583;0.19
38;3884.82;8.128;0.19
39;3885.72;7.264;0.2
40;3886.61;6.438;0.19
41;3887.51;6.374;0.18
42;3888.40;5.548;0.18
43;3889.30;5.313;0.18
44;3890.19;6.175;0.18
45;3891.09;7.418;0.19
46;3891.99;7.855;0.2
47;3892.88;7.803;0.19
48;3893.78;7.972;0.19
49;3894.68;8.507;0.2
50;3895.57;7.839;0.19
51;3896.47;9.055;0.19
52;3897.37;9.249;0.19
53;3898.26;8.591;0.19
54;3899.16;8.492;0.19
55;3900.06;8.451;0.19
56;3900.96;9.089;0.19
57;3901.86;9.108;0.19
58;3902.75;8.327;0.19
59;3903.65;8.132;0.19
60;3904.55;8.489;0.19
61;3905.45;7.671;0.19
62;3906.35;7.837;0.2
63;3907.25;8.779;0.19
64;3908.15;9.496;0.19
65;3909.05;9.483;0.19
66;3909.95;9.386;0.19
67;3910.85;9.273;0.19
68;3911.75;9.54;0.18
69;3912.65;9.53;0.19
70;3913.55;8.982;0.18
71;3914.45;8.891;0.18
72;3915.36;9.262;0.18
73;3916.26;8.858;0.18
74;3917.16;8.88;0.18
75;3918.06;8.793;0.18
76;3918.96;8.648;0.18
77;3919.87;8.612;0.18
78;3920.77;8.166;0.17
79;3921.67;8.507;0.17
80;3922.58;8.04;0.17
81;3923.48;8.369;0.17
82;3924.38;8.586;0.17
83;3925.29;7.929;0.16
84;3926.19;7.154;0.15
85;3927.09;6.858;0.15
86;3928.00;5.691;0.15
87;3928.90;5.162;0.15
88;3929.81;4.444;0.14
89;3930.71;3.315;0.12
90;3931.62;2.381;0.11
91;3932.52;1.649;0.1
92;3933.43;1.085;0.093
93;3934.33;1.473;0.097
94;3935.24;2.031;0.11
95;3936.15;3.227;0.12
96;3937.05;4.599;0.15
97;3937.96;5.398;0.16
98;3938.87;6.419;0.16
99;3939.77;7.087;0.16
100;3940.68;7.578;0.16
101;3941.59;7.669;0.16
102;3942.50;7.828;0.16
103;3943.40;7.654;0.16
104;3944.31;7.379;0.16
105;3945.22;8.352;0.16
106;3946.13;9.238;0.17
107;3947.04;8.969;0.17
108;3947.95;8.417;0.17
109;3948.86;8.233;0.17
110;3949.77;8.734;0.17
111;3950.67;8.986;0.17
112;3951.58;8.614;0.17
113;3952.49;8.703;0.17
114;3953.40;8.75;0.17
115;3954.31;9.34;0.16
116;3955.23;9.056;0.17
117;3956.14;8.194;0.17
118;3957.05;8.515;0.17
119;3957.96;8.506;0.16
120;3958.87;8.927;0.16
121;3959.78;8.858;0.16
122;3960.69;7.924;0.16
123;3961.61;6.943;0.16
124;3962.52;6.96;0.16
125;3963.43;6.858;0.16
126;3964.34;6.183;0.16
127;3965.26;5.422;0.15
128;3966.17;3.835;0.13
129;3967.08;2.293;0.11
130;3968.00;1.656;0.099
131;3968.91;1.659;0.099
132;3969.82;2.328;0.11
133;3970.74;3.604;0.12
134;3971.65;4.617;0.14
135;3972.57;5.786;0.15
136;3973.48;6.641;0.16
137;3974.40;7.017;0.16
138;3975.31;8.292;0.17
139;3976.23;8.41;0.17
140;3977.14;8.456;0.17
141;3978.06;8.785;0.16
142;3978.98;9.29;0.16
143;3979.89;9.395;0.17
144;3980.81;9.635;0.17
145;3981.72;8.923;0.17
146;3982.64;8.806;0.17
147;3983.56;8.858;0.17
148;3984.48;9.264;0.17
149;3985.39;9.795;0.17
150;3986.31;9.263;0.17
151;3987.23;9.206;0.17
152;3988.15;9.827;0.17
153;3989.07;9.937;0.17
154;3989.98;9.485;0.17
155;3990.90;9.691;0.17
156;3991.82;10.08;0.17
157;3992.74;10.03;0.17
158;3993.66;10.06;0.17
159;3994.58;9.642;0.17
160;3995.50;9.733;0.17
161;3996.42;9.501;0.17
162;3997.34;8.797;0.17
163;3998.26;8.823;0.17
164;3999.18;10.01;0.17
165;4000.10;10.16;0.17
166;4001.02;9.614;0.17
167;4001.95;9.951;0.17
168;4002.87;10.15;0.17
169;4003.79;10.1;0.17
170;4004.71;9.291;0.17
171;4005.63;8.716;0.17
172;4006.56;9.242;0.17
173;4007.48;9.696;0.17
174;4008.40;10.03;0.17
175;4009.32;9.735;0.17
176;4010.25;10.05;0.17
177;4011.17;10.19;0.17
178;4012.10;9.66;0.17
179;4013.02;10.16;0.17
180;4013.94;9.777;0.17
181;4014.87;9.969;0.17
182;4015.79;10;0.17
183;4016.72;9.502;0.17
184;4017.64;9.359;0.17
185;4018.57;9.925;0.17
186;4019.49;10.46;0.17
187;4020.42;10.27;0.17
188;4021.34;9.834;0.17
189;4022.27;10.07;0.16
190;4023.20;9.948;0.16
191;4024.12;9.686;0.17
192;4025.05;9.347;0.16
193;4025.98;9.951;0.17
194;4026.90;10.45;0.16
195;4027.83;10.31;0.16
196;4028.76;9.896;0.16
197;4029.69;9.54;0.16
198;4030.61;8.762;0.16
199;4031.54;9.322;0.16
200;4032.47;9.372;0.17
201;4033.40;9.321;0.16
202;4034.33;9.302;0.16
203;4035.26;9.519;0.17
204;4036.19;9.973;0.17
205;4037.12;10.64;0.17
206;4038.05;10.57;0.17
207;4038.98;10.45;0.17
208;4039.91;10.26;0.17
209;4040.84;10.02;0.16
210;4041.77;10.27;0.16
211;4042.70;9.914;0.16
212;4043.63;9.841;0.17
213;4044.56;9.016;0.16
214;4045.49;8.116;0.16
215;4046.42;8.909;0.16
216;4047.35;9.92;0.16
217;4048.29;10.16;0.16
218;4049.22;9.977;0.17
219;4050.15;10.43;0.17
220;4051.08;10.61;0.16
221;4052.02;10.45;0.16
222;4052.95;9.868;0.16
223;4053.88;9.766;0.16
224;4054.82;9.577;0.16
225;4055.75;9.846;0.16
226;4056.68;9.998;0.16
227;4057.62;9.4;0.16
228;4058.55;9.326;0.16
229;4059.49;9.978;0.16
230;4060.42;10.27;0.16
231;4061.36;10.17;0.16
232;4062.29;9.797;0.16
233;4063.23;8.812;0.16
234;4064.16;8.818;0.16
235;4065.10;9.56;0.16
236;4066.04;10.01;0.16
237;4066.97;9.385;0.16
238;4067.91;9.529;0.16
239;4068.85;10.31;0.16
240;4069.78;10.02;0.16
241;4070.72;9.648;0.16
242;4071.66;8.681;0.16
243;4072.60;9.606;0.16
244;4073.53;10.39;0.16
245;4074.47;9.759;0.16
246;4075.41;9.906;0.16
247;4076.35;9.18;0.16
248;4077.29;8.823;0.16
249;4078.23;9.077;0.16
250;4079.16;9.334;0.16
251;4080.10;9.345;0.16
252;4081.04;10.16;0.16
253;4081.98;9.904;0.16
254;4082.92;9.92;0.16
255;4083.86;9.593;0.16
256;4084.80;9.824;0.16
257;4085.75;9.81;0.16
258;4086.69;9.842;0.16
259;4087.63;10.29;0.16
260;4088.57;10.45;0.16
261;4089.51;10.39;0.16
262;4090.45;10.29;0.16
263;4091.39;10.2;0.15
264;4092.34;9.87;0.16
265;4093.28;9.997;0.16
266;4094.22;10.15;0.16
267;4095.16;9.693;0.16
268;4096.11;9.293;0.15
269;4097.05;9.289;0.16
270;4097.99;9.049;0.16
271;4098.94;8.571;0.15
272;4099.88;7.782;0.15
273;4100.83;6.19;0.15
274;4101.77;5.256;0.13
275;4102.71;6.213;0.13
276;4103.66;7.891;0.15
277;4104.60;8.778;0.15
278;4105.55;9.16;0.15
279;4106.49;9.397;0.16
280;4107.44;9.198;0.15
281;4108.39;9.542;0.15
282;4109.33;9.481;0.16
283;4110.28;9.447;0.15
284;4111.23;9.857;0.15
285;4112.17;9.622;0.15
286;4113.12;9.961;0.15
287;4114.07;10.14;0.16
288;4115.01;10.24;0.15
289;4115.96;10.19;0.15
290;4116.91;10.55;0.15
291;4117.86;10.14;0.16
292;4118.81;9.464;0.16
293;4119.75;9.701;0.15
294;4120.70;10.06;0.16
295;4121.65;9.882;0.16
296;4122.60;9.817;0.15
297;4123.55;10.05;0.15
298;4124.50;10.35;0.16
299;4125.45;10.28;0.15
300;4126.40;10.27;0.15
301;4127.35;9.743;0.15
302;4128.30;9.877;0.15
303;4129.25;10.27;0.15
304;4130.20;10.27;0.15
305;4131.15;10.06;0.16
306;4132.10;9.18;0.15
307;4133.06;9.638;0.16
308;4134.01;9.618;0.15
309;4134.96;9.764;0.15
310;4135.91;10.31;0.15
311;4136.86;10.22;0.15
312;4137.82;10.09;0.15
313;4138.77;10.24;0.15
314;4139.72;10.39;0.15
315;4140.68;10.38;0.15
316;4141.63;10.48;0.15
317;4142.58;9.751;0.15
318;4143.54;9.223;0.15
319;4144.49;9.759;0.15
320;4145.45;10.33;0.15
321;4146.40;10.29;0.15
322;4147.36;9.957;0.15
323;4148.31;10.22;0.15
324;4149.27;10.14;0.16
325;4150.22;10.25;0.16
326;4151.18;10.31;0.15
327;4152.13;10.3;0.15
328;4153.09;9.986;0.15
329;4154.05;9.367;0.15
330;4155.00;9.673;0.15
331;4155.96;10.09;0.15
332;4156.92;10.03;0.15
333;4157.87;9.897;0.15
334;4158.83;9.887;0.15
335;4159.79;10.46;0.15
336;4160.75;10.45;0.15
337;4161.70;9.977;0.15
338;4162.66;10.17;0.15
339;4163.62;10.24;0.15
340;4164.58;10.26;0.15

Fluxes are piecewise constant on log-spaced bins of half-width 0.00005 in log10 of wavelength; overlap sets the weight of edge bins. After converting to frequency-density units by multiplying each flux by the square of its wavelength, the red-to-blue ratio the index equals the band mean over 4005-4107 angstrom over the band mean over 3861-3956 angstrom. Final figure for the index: 1.31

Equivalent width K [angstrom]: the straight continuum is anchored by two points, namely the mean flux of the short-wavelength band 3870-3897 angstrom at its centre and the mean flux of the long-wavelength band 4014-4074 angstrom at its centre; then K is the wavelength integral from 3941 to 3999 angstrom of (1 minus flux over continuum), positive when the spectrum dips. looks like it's 6.8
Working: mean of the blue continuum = 8.08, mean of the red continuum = 9.79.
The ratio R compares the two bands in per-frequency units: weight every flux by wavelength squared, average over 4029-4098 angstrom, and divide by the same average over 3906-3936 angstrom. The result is 1.48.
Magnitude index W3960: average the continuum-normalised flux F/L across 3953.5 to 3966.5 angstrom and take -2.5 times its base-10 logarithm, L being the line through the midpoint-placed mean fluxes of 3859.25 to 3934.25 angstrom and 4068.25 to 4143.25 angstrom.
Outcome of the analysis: 0.12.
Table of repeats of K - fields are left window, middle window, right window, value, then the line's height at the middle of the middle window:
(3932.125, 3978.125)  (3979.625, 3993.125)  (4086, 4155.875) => -4.48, 7.12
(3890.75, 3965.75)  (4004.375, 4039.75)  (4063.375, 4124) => -4.69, 8.65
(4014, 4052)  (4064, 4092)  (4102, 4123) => -0.40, 9.61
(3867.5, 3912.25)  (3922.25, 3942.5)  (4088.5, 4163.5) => 7.79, 8.65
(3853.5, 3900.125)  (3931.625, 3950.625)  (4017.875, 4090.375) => 6.05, 8.97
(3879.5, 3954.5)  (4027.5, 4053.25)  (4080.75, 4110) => -3.28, 8.7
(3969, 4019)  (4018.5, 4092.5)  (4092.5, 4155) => -4.09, 9.28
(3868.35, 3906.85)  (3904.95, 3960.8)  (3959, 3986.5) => 0.20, 7.51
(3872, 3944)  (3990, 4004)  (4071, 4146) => -2.14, 8.45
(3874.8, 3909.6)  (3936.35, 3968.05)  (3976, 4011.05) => 5.49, 8.97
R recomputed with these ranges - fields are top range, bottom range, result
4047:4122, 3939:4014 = 1.21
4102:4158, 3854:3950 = 1.40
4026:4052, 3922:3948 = 1.73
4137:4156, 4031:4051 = 1.08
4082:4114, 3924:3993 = 1.40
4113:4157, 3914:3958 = 1.56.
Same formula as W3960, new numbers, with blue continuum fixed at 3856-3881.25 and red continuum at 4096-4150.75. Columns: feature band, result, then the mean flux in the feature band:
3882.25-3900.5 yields 0.172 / 7.7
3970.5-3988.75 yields 0.121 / 8.26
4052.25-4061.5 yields -0.045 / 9.82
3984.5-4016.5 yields -0.048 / 9.71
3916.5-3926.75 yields 0.095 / 8.33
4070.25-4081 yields 0.001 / 9.46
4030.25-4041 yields -0.047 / 9.79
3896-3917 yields 0.024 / 8.87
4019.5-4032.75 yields -0.051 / 9.8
